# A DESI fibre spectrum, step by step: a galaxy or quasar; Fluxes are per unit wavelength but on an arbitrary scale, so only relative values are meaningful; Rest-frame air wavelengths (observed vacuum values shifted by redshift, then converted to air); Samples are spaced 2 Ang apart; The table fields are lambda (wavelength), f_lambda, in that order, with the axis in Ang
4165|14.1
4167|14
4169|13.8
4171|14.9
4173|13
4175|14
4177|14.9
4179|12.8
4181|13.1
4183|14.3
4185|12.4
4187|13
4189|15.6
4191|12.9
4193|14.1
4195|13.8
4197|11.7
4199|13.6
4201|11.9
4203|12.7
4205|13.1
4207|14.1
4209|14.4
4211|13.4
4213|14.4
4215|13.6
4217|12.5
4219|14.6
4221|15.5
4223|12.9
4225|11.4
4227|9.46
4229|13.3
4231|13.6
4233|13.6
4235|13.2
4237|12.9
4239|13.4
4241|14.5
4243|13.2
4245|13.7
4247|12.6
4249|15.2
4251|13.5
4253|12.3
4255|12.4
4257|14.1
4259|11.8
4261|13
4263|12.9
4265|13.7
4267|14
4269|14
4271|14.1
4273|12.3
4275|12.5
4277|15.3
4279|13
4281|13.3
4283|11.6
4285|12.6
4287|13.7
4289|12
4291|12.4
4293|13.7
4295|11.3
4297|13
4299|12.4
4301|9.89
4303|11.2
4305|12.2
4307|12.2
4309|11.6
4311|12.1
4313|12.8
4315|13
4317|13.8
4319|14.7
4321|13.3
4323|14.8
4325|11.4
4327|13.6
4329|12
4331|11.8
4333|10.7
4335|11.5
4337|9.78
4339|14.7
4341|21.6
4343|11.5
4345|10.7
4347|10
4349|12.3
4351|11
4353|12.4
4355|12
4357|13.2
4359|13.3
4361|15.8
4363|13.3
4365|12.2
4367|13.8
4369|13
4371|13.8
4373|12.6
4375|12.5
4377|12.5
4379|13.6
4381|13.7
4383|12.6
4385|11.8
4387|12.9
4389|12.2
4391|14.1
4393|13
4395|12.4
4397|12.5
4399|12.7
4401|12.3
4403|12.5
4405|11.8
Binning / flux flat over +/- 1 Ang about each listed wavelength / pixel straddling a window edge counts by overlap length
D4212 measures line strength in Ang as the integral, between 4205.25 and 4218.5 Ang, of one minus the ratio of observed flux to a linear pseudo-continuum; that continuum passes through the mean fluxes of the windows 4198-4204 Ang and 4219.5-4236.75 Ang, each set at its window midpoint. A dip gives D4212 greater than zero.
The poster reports -1.0 Ang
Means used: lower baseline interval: 12.7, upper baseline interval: 12.9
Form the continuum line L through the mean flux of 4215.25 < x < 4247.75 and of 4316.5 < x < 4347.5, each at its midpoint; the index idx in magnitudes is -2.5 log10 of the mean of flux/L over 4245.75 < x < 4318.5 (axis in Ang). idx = 0.02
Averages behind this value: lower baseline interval 13.2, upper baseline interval 12.9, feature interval 12.8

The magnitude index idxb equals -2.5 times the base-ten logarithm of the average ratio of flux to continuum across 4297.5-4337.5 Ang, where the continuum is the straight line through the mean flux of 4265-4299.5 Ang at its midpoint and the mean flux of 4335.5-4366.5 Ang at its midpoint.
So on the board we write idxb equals 0.060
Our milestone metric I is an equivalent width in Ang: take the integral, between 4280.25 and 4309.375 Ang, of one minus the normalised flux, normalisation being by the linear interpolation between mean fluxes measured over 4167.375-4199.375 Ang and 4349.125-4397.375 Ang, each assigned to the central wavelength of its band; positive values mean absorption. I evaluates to 2.2 Ang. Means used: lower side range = 13.6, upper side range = 12.9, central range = 12.2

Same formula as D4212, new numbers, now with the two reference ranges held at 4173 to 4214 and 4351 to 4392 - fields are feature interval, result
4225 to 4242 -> 0.62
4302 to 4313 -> 1.04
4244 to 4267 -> 0.16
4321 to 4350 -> 1.08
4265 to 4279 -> -0.39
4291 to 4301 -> 0.69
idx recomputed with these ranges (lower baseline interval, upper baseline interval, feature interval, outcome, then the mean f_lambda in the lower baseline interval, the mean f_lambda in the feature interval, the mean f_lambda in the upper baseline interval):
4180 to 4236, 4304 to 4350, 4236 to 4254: -0.03 mag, 13.3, 13.5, 12.7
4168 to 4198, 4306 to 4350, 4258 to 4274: -0.01 mag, 13.6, 13.2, 12.7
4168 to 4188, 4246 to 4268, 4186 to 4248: 0.01 mag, 13.6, 13.3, 13.2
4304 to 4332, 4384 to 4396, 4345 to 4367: 0.02 mag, 12.8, 12.5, 12.7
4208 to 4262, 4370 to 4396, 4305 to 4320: 0.02 mag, 13.3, 12.8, 12.9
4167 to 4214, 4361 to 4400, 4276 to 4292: 0.02 mag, 13.6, 13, 13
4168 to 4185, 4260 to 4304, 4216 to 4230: 0.04 mag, 13.8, 12.8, 12.8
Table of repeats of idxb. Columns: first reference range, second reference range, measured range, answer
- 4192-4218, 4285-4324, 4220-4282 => -0.020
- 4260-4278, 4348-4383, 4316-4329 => -0.020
